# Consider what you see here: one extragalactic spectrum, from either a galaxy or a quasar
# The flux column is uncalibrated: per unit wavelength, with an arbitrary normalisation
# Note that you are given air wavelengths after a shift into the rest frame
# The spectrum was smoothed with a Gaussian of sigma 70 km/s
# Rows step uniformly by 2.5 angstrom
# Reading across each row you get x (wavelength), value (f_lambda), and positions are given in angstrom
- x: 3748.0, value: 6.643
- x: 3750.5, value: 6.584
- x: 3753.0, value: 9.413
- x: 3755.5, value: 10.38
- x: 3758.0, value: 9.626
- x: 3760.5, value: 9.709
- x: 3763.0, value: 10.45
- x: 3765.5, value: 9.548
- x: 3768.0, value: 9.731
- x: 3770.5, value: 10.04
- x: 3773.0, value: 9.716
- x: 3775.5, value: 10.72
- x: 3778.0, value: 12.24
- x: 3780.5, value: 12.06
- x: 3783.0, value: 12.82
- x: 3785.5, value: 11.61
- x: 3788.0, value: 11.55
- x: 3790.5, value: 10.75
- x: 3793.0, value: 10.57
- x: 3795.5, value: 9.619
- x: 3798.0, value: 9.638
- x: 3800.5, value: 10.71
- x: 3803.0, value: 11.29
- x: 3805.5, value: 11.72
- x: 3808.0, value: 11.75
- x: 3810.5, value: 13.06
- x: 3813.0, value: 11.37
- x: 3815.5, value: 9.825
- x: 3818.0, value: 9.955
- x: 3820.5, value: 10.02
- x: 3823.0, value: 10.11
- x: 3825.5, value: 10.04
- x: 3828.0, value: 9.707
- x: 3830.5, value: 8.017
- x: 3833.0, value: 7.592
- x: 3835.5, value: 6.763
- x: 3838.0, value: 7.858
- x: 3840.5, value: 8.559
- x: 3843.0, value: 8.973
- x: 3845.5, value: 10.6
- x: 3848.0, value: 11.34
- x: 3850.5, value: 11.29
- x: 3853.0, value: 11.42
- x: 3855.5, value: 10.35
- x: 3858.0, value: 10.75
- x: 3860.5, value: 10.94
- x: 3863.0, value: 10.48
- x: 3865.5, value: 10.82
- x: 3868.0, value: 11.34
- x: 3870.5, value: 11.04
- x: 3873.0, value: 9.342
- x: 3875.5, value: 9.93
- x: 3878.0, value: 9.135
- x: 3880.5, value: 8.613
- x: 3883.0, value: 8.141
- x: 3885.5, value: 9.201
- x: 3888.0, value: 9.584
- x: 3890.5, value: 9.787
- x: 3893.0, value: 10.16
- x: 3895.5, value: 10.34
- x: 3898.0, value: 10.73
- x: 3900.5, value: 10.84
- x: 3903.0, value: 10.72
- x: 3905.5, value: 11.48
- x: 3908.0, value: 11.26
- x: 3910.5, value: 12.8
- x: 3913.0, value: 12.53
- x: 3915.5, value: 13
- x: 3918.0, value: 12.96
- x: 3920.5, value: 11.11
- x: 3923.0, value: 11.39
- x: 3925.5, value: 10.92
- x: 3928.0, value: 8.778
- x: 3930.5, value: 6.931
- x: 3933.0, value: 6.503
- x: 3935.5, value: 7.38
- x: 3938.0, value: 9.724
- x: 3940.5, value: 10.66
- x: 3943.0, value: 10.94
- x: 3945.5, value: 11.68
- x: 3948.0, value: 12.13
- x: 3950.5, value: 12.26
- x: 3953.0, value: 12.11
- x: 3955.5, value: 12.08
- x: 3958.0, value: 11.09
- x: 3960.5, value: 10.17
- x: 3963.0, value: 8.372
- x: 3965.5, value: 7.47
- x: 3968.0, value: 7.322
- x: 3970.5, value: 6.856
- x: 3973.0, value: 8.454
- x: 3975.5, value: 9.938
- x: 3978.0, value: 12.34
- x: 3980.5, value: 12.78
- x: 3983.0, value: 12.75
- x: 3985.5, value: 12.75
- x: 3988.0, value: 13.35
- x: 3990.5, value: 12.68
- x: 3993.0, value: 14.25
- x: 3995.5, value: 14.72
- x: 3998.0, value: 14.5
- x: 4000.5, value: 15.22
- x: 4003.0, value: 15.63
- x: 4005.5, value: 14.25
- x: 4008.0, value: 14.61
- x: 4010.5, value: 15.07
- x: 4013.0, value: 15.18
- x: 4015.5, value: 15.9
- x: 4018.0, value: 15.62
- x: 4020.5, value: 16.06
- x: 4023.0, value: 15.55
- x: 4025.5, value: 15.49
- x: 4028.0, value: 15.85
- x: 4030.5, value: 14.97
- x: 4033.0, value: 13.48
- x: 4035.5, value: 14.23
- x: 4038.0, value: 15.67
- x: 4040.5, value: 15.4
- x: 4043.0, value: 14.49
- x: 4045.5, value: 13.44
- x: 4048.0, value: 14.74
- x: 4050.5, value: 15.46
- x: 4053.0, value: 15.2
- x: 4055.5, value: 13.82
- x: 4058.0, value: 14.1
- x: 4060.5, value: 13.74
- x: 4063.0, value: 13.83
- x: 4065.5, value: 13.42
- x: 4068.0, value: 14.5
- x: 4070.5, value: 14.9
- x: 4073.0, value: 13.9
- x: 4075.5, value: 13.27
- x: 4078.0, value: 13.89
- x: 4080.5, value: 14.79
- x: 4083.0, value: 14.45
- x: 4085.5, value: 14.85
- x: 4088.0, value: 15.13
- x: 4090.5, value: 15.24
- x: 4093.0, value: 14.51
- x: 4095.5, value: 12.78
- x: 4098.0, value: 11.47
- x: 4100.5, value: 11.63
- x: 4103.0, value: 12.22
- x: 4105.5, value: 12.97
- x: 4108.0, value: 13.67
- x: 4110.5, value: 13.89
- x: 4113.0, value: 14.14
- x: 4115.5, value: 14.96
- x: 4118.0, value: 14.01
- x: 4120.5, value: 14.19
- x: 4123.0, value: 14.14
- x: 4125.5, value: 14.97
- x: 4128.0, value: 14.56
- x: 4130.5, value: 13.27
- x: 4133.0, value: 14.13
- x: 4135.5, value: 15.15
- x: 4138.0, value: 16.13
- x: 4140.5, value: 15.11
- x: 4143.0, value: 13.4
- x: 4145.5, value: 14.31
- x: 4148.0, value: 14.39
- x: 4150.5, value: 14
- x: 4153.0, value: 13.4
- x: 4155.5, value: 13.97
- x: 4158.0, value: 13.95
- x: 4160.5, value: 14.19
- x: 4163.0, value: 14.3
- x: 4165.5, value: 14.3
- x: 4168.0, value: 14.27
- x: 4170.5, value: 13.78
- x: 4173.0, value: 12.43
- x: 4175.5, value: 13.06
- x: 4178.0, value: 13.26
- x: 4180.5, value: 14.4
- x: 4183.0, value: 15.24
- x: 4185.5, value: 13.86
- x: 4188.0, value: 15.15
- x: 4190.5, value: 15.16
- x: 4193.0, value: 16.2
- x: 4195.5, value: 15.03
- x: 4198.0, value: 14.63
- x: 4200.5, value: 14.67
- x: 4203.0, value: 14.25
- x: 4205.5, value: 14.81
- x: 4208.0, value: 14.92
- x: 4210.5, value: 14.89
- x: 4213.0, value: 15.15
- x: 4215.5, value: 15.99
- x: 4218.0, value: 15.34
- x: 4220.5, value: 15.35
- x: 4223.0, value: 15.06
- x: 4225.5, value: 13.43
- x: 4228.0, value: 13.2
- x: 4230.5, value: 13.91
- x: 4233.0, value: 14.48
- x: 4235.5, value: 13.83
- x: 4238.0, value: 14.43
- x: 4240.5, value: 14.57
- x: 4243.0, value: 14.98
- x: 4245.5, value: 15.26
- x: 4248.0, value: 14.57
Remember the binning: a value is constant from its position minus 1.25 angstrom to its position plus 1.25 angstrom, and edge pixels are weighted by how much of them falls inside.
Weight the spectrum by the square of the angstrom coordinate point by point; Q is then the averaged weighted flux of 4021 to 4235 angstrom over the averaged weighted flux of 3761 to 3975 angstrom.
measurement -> 1.59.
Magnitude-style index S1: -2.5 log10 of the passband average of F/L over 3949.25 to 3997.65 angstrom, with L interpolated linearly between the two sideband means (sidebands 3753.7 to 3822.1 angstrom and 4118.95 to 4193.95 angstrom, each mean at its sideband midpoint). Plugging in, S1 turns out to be 0.122 mag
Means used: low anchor 10.7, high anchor 14.3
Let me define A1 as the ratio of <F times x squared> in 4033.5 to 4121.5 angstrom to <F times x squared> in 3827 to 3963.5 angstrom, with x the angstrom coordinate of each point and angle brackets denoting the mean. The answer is 1.50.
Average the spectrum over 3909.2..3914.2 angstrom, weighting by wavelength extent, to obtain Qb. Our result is 12.7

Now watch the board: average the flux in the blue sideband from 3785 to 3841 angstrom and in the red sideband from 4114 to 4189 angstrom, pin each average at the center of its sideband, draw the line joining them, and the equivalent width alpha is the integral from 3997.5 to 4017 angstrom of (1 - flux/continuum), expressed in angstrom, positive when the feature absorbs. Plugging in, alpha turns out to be -4.10 angstrom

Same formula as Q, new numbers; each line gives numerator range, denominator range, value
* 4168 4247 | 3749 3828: 1.71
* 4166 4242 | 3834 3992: 1.61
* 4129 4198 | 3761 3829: 1.60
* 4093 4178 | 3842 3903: 1.55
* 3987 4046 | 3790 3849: 1.65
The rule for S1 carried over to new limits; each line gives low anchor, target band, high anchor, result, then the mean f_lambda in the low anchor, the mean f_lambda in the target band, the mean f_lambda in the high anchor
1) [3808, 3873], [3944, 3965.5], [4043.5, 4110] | 0.09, 10.1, 11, 13.9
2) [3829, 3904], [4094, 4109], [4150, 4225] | 0.07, 9.82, 12.5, 14.5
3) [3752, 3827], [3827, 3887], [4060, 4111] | 0.18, 10.7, 9.67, 13.8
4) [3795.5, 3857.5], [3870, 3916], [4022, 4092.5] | 0.10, 10.1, 10.4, 14.6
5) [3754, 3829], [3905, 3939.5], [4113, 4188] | 0.14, 10.7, 10.5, 14.2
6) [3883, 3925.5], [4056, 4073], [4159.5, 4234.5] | -0.09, 11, 14.1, 14.5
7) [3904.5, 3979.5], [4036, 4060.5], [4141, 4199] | -0.20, 10.4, 14.6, 14.2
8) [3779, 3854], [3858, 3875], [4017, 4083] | 0.06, 10.4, 10.6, 14.6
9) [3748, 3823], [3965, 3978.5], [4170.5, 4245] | 0.39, 10.5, 8.6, 14.5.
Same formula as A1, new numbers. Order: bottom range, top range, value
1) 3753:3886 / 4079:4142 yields 1.59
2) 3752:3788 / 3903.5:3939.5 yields 1.07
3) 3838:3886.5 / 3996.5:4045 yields 1.62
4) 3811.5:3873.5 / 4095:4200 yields 1.65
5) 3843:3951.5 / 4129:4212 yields 1.57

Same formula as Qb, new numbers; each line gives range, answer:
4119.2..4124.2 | 14.2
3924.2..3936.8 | 8.12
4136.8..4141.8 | 15.6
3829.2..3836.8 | 7.47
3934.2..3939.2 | 8.52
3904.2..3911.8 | 11.8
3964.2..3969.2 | 7.41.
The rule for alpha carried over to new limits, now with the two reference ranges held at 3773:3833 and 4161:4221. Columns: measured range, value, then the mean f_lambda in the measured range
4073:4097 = -1.3 angstrom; 14.3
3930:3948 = 4.0 angstrom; 9.42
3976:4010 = -3.1 angstrom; 13.8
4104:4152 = -1.0 angstrom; 14.3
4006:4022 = -3.1 angstrom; 15.4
